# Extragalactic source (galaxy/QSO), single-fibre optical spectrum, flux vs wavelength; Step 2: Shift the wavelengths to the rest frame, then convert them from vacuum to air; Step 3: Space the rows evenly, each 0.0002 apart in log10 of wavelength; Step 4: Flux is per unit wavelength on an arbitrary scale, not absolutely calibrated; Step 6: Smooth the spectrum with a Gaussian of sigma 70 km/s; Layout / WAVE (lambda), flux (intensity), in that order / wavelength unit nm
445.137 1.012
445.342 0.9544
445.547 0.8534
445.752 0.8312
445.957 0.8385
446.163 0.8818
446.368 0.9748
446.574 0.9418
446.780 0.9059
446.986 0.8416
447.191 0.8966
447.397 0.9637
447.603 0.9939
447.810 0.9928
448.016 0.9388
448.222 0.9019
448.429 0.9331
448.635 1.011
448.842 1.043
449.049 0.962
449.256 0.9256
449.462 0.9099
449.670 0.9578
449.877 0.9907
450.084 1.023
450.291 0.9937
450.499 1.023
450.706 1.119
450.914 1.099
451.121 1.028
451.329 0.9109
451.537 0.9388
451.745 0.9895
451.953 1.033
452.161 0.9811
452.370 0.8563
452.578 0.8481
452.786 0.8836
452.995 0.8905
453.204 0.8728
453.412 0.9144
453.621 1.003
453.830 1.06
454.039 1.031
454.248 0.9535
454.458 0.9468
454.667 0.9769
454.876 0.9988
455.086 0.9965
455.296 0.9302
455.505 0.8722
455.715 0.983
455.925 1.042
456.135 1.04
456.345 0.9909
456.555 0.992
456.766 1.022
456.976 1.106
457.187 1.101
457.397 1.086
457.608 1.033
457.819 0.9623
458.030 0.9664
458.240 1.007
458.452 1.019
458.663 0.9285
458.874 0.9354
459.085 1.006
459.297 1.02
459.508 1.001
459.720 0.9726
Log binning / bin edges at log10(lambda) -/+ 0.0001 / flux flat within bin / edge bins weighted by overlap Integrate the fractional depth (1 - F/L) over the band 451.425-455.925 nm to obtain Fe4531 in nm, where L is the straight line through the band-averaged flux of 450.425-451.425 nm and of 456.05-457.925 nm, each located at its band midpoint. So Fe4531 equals 0.37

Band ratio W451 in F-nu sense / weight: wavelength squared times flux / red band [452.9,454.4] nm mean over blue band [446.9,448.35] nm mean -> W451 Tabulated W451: 1.06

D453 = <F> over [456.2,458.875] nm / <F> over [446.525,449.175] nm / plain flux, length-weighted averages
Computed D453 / 1.07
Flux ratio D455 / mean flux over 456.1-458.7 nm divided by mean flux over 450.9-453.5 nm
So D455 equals 1.09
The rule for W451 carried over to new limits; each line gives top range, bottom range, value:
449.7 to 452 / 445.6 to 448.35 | 1.12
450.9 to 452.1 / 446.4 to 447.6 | 1.10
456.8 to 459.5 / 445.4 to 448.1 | 1.17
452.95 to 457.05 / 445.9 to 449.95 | 1.08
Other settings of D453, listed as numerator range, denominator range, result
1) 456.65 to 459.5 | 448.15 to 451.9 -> 1.03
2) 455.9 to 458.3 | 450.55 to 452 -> 1.01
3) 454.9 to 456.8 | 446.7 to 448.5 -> 1.06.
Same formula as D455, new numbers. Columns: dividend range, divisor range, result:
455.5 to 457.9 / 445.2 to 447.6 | 1.13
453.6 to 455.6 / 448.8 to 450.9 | 0.98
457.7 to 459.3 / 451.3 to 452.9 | 1.05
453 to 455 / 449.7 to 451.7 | 0.96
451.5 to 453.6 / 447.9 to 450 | 0.96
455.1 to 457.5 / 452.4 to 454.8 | 1.08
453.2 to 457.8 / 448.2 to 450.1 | 1.04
